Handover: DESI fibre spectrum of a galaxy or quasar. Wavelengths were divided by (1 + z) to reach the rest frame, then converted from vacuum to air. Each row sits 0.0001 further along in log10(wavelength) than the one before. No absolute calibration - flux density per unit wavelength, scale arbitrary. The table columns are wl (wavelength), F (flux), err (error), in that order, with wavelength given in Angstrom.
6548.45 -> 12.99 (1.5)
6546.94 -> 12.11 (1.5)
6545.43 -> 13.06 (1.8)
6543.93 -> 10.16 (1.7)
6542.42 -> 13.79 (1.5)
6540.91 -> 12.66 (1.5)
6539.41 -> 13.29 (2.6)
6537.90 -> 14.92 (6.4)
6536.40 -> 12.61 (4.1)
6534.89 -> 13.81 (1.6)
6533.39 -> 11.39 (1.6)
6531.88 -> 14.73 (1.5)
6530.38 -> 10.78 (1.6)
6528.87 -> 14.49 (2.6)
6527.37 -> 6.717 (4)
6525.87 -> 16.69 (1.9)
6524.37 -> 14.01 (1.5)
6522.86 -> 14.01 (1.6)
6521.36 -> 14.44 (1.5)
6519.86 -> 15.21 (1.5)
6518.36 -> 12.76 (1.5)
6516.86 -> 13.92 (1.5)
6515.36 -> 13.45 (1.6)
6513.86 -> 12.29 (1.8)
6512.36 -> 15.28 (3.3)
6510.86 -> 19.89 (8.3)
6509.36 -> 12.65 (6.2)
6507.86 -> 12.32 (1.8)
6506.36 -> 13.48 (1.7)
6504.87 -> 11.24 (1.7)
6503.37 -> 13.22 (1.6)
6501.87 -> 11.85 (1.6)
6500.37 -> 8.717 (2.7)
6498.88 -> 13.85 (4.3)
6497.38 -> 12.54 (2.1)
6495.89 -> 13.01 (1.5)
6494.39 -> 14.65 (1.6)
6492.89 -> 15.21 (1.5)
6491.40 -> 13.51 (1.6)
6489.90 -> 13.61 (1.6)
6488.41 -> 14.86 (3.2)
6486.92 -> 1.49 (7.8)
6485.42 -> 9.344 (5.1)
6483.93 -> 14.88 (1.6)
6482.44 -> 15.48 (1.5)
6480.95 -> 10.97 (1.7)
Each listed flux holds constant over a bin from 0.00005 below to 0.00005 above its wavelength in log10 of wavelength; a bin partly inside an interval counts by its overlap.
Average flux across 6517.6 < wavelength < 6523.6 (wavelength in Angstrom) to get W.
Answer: 14.1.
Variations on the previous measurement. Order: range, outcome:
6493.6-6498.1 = 13.4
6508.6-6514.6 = 15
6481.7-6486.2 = 13.2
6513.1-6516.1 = 12.9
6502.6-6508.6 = 12.6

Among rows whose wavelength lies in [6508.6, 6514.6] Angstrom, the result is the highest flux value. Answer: 19.89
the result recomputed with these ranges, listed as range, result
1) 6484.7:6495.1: 15.21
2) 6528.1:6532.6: 14.73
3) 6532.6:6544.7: 14.92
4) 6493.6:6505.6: 14.65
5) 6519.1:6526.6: 16.69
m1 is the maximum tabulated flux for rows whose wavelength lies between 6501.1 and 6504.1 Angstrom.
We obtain 13.22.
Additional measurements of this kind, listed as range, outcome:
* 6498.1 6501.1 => 13.85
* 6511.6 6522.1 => 15.28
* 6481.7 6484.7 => 15.48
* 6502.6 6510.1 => 13.48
